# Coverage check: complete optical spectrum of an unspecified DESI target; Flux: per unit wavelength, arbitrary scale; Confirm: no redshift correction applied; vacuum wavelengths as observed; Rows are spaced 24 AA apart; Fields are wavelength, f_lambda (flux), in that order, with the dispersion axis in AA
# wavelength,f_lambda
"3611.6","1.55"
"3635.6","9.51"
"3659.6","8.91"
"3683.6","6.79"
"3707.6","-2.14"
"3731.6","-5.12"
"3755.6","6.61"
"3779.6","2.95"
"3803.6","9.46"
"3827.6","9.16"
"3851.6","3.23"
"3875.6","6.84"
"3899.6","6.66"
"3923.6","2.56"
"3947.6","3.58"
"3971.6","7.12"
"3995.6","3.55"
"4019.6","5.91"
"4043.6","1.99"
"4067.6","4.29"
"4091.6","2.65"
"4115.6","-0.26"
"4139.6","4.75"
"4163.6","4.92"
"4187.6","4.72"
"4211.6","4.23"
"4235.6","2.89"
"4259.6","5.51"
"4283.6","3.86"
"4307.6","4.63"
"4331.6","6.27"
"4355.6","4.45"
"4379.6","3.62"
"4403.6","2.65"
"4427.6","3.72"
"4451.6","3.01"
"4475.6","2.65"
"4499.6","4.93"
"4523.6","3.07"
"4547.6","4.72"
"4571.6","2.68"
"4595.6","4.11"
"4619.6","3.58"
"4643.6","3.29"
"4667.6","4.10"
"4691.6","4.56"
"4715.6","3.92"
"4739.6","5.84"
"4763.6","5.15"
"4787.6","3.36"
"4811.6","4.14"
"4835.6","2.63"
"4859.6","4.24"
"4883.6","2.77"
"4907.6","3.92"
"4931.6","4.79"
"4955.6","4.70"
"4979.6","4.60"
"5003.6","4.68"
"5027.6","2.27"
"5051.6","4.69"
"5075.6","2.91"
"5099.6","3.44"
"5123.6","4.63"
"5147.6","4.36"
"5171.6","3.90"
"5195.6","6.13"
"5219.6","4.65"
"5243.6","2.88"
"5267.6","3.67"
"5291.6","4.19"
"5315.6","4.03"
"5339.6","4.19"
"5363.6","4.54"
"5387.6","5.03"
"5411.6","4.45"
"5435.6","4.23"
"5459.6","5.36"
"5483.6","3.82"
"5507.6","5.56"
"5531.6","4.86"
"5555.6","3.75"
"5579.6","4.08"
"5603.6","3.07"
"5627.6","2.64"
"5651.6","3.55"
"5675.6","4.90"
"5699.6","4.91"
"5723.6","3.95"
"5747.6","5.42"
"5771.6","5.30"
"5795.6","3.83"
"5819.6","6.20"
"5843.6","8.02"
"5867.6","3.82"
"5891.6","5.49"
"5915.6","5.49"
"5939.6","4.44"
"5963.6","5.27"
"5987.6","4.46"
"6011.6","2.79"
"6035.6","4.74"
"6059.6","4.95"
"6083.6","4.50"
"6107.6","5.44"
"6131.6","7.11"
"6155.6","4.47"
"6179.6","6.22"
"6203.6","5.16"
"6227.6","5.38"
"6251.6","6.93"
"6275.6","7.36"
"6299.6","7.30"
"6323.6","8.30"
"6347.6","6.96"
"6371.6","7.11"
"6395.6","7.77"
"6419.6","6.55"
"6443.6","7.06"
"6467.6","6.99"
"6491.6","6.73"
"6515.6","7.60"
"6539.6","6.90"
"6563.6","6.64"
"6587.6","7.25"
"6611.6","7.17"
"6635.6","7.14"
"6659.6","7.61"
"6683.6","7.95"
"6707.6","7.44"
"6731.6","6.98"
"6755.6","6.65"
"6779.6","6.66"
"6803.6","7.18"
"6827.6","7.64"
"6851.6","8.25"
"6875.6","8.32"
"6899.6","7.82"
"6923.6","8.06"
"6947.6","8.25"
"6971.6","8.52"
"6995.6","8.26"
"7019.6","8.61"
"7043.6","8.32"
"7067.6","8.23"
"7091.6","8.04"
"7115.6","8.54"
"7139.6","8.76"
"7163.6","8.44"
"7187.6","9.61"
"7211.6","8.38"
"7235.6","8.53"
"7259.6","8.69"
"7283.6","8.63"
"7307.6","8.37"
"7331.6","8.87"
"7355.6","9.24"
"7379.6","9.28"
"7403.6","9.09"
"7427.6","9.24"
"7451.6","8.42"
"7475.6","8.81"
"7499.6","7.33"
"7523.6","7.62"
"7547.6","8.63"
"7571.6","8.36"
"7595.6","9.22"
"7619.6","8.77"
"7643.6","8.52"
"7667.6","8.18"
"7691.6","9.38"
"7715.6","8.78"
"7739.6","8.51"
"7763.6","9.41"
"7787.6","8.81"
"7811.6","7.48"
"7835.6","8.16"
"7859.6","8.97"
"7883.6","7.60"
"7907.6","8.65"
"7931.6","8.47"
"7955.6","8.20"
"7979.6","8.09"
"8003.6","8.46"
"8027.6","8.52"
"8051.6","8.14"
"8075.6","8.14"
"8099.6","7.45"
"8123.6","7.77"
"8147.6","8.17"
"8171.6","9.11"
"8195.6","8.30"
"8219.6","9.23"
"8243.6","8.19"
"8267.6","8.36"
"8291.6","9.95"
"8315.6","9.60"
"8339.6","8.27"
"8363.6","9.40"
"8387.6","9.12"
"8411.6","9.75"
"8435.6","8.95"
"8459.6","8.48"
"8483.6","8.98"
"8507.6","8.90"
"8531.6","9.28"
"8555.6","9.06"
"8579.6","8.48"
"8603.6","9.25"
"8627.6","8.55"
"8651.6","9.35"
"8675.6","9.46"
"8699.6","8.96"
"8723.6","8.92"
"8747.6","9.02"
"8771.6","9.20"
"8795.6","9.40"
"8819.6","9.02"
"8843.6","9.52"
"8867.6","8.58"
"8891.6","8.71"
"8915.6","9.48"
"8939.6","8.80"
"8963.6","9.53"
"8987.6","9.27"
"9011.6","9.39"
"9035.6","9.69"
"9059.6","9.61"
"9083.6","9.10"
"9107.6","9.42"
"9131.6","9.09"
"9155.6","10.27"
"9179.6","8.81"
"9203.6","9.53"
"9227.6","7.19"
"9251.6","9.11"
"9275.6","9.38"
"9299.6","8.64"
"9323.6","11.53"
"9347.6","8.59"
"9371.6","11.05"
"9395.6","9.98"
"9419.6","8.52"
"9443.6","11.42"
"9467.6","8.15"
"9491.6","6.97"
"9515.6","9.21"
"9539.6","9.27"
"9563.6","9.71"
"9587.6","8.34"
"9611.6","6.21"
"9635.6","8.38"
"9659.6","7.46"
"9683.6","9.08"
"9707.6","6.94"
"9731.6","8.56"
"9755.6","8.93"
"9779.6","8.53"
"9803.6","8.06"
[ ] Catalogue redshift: 0.566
